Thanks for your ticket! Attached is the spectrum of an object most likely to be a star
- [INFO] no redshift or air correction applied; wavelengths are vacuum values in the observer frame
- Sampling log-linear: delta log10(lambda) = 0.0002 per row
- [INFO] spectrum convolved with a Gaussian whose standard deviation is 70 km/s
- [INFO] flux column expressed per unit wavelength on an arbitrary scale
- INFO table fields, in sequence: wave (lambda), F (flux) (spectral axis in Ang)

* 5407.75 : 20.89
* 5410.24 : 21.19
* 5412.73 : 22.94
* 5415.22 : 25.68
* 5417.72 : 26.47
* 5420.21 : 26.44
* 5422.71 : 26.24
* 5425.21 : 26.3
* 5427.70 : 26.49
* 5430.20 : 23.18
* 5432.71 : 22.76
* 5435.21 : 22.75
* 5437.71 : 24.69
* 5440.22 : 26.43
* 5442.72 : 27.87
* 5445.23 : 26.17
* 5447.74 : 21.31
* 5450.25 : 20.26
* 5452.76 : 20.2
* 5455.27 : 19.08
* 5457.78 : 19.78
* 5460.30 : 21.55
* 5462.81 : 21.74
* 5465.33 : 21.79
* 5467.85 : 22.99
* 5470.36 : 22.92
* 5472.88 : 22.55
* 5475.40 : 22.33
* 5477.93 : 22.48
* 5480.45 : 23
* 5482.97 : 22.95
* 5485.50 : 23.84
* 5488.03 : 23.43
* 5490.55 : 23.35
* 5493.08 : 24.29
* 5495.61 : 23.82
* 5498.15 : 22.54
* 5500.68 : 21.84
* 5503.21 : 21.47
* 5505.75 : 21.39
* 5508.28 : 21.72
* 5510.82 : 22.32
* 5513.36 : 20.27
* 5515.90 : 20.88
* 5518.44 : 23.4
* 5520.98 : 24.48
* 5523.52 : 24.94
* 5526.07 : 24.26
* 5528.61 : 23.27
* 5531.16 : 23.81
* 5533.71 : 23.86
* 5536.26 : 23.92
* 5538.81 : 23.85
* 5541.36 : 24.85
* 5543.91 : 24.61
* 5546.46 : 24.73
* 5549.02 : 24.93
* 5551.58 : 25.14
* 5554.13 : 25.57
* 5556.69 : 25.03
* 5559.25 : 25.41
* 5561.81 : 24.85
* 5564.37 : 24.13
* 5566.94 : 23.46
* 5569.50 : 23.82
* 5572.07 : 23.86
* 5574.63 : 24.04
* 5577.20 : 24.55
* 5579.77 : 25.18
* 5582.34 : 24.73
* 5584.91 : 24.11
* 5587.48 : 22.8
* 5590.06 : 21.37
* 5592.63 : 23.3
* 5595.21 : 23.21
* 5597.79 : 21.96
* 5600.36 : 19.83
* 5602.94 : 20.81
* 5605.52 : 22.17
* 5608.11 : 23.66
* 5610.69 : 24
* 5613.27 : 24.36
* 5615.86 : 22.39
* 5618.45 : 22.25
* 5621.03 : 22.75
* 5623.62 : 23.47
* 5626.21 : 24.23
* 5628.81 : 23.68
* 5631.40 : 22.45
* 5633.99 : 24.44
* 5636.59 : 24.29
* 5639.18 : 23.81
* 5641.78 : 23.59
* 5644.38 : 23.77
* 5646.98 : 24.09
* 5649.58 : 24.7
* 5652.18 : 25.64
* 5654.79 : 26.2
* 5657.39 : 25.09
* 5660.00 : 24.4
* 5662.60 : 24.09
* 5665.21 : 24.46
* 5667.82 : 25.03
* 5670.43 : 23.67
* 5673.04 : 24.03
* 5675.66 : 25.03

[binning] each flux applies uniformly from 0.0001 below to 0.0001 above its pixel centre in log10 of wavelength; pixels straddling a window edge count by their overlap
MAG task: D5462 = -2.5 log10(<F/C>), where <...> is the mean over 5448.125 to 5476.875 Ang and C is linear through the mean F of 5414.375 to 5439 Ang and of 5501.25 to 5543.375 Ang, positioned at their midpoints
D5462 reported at 0.14 mag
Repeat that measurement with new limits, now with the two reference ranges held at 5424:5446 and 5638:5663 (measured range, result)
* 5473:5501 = 0.09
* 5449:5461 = 0.24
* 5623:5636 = 0.04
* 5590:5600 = 0.11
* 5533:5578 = 0.01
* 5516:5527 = 0.04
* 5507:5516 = 0.17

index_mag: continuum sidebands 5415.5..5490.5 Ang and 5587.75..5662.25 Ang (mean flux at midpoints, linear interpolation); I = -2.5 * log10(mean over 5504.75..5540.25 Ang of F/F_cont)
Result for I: 0.02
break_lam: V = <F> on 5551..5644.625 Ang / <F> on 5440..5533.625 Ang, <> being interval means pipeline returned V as 1.04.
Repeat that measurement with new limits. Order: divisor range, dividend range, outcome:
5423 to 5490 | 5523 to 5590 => 1.05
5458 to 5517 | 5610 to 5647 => 1.05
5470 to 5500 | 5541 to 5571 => 1.07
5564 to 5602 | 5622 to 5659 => 1.04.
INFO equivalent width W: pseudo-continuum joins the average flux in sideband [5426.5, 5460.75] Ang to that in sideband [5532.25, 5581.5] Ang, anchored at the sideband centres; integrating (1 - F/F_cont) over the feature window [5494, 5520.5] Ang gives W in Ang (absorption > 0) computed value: 2.0 Ang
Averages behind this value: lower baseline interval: 23.1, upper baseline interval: 24.5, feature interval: 22.1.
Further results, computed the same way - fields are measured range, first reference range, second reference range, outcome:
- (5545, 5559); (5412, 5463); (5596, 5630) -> -1.21 Ang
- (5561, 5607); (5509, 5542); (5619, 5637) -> 0.45 Ang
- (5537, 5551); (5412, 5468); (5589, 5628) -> -0.95 Ang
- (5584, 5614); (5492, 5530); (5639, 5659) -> 1.71 Ang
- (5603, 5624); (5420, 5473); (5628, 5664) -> 1.02 Ang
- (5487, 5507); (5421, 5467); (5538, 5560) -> 1.11 Ang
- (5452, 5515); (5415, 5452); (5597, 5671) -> 6.02 Ang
